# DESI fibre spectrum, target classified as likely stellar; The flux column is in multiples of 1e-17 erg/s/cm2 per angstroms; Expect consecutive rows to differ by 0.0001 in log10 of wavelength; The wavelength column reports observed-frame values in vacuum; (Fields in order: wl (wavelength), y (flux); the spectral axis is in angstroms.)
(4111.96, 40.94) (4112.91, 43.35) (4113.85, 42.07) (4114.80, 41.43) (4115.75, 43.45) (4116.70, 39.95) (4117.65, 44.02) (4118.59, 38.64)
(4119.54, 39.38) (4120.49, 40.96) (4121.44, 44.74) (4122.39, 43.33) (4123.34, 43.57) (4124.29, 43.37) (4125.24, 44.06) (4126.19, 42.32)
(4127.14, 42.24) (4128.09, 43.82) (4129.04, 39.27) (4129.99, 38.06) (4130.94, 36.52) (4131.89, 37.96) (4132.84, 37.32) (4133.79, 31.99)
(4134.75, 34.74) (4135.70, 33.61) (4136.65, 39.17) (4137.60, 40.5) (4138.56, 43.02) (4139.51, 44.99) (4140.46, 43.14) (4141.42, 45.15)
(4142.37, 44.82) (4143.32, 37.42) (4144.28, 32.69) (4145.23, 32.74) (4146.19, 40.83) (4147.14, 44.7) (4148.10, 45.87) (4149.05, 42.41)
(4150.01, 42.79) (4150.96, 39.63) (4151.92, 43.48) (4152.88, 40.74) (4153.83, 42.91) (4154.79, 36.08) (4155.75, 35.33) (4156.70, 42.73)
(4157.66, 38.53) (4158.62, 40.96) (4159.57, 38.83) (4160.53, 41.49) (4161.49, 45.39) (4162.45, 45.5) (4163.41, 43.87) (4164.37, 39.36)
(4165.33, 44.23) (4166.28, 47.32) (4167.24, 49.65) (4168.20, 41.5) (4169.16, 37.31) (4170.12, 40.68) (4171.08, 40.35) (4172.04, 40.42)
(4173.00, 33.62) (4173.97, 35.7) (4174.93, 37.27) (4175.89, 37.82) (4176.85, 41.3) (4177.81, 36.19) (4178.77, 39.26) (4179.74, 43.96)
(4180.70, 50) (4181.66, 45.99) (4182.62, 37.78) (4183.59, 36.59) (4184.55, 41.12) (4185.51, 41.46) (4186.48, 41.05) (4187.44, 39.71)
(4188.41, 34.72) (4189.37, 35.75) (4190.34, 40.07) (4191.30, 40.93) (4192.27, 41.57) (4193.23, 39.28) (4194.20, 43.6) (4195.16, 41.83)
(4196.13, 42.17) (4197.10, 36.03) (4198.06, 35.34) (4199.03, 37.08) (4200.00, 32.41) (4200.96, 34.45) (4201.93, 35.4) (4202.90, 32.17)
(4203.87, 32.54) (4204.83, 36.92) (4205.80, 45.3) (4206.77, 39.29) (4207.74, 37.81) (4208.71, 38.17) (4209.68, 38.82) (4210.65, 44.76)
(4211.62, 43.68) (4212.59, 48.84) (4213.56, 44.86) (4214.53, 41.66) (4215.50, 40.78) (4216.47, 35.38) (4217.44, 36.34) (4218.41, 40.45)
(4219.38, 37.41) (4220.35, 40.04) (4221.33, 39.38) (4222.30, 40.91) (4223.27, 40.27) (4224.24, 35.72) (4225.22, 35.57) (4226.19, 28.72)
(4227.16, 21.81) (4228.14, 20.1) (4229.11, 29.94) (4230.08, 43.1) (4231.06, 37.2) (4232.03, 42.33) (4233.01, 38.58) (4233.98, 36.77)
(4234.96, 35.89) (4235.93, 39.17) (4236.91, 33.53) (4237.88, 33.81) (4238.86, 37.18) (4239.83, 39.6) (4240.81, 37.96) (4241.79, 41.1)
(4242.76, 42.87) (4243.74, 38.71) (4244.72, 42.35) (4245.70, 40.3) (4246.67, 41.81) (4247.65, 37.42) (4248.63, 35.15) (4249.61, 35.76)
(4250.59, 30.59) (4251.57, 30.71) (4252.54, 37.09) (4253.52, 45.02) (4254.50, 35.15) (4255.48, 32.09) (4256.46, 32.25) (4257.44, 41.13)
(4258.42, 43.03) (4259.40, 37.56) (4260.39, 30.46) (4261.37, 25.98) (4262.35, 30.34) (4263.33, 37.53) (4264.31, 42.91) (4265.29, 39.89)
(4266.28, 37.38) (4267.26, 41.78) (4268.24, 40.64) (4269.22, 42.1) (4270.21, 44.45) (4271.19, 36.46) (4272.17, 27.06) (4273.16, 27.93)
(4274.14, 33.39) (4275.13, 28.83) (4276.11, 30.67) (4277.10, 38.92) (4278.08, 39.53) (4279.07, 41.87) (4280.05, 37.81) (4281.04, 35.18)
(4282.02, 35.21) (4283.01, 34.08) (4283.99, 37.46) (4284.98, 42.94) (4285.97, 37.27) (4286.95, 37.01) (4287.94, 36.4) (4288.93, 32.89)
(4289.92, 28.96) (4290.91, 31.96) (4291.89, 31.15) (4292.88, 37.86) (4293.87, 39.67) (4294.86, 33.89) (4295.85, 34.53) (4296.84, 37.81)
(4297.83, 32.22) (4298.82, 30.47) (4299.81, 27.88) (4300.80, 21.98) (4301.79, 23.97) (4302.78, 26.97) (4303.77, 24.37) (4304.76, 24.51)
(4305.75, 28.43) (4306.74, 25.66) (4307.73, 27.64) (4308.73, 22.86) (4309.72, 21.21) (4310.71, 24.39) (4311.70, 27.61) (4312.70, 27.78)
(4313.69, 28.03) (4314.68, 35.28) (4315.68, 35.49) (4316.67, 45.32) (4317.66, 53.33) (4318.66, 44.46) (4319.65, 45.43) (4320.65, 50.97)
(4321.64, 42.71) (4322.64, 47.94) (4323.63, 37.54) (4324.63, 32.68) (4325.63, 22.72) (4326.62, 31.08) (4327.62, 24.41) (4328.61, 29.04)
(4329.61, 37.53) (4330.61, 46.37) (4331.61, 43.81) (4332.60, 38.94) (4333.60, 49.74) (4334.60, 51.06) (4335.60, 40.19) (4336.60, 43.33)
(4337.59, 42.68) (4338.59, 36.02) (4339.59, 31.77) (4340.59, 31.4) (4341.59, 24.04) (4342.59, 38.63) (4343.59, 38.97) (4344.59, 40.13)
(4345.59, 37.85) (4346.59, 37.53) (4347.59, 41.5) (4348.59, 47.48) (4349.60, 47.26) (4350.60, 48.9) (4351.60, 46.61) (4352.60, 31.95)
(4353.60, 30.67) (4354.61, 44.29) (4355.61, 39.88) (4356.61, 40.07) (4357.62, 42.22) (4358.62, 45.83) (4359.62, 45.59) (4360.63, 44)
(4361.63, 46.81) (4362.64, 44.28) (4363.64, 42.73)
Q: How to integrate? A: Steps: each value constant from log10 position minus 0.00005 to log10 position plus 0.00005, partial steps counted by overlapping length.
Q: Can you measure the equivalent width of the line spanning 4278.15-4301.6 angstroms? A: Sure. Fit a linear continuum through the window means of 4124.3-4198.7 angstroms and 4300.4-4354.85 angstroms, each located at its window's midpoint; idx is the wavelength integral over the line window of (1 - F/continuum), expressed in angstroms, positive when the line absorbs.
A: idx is 1.6 angstroms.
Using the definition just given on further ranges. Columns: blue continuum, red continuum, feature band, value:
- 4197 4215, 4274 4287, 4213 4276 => 1.5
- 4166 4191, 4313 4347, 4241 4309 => 7.7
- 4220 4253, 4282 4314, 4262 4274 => -1.4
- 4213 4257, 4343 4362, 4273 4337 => 8.3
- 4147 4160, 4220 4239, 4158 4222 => -2.9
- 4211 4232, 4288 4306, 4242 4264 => -1.3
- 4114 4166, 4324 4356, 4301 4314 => 4.4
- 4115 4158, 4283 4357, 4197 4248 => 0.8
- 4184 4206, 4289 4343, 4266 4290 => -0.5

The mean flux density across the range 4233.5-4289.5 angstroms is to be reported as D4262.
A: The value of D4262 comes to 36.8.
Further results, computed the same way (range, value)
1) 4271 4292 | 34.7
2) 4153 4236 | 39.1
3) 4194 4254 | 37.7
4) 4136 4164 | 41.2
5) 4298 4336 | 34.2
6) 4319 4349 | 38.8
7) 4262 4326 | 34.5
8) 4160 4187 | 41.3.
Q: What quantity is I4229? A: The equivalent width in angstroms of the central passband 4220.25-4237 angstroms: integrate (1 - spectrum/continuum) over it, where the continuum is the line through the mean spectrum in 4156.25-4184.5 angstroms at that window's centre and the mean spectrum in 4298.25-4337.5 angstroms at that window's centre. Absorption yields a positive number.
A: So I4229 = 1.3 angstroms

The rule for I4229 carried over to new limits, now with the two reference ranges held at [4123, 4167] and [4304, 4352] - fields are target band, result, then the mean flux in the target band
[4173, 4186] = 0.0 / 40.1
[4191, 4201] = 0.3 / 38.8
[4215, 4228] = 1.1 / 35.9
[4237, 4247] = -0.1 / 39.3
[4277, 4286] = 0.0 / 38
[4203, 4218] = -0.3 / 40.1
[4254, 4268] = 0.7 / 36.3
